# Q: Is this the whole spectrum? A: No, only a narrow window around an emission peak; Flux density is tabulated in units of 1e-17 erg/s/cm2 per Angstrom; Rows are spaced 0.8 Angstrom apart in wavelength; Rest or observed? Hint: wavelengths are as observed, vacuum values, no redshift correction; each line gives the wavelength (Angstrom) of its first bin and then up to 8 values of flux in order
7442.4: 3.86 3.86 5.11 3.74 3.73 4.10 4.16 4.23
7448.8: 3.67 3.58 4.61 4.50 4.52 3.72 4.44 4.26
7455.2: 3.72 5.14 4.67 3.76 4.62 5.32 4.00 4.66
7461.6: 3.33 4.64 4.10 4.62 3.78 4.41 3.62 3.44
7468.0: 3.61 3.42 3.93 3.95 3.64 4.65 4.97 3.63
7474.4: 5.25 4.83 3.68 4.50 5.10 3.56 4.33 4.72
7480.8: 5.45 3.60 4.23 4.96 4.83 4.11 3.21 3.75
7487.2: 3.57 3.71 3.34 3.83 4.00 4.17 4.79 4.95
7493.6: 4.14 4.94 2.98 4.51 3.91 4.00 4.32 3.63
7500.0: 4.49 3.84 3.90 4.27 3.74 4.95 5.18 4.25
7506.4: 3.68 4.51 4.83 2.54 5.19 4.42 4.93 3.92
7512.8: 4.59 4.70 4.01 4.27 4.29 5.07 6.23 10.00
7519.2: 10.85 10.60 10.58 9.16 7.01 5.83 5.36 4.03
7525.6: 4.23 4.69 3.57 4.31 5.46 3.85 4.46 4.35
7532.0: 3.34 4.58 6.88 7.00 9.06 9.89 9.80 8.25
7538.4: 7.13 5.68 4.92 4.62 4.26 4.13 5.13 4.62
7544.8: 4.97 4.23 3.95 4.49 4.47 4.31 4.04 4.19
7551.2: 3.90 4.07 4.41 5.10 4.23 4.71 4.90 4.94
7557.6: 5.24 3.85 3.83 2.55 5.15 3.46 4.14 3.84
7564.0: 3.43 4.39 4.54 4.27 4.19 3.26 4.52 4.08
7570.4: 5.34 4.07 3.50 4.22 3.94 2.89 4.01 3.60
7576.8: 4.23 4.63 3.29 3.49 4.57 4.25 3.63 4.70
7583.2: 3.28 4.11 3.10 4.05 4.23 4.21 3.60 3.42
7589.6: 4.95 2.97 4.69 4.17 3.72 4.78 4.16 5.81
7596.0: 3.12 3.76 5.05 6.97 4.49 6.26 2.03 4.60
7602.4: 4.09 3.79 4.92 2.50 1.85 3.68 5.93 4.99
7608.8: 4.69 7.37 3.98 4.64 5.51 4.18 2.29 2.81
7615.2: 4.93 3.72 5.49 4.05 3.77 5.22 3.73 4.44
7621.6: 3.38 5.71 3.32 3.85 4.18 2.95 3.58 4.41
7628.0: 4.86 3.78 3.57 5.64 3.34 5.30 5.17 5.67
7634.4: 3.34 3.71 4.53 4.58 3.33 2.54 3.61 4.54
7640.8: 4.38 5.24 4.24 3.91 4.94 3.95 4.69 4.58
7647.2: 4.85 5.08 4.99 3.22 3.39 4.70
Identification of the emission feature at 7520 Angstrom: [S II]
